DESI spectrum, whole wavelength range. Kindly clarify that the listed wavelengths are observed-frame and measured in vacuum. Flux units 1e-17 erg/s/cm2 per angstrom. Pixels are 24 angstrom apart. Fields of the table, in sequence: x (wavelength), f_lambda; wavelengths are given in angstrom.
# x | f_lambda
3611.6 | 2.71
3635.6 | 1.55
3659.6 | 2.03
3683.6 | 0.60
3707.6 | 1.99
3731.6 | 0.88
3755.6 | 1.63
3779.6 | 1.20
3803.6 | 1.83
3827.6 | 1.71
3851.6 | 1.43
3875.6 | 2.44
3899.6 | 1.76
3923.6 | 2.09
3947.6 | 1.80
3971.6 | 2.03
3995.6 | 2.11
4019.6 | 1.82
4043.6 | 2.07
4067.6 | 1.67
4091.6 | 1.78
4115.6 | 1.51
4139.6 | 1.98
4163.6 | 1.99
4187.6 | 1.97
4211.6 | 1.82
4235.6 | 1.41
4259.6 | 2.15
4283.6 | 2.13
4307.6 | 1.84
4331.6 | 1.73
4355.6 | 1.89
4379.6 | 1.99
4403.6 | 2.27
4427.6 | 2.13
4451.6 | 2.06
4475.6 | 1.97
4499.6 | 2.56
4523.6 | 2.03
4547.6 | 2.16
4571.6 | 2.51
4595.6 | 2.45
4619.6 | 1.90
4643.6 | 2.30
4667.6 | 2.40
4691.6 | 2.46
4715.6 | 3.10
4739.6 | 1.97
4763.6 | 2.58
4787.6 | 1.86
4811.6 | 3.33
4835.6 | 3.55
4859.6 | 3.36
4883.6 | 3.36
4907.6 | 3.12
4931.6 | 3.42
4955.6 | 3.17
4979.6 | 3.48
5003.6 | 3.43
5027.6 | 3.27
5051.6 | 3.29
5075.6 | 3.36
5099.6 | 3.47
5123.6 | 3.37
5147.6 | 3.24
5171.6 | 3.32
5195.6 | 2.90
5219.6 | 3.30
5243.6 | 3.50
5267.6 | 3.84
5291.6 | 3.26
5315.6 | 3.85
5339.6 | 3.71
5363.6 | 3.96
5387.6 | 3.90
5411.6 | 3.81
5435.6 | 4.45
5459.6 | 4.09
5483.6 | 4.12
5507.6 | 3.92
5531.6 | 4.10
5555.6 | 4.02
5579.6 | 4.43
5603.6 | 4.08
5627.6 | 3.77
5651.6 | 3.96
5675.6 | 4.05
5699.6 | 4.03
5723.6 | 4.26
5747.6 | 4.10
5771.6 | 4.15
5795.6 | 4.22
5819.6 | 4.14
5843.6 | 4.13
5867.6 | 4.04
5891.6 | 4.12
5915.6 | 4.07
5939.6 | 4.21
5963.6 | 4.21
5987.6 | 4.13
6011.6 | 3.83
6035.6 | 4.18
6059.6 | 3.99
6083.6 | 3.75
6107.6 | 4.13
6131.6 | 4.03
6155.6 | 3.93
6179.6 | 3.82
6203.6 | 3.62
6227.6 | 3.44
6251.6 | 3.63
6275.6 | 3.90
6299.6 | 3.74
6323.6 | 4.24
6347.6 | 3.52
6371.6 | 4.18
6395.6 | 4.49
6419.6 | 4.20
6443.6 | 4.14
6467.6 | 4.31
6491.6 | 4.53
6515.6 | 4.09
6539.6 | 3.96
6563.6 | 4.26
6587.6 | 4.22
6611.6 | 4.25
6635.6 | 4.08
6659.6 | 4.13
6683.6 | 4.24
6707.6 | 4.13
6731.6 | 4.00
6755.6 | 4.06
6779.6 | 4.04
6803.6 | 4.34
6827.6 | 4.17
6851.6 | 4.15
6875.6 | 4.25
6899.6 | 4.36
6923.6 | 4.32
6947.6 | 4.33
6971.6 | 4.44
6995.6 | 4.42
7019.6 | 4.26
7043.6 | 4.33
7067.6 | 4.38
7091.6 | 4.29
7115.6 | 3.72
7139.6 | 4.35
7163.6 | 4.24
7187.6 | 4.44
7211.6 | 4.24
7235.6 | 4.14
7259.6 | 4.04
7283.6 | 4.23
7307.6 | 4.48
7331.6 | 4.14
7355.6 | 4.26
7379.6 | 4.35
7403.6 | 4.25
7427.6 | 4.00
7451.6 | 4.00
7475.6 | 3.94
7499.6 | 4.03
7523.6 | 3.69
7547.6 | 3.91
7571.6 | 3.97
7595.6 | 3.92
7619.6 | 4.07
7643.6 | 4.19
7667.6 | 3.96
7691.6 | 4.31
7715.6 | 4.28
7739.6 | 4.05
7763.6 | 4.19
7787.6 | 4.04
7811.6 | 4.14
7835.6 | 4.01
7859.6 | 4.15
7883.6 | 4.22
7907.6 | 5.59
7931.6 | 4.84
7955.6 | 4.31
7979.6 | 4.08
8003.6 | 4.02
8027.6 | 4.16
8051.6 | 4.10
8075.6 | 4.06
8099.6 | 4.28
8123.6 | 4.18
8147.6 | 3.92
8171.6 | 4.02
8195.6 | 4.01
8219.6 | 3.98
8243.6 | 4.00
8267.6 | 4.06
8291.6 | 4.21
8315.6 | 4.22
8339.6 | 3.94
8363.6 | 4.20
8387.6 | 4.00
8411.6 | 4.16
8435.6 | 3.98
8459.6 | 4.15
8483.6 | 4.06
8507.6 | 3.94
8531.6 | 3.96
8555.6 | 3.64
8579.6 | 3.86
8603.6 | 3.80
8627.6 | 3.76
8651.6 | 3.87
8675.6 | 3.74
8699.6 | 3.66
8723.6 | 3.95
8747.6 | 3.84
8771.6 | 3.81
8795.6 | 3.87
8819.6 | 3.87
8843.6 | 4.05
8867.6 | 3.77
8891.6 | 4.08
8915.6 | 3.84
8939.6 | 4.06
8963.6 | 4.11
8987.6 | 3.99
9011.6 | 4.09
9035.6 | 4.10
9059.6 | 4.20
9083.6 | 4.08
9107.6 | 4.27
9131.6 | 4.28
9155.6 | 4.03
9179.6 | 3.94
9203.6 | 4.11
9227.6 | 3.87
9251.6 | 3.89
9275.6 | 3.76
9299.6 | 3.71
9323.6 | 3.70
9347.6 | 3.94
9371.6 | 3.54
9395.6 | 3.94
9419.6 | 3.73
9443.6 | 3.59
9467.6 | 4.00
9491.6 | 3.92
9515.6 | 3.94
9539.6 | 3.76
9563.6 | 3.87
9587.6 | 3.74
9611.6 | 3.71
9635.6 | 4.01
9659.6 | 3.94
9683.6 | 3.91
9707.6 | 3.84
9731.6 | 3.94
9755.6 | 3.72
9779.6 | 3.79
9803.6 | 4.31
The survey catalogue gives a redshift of 0.206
